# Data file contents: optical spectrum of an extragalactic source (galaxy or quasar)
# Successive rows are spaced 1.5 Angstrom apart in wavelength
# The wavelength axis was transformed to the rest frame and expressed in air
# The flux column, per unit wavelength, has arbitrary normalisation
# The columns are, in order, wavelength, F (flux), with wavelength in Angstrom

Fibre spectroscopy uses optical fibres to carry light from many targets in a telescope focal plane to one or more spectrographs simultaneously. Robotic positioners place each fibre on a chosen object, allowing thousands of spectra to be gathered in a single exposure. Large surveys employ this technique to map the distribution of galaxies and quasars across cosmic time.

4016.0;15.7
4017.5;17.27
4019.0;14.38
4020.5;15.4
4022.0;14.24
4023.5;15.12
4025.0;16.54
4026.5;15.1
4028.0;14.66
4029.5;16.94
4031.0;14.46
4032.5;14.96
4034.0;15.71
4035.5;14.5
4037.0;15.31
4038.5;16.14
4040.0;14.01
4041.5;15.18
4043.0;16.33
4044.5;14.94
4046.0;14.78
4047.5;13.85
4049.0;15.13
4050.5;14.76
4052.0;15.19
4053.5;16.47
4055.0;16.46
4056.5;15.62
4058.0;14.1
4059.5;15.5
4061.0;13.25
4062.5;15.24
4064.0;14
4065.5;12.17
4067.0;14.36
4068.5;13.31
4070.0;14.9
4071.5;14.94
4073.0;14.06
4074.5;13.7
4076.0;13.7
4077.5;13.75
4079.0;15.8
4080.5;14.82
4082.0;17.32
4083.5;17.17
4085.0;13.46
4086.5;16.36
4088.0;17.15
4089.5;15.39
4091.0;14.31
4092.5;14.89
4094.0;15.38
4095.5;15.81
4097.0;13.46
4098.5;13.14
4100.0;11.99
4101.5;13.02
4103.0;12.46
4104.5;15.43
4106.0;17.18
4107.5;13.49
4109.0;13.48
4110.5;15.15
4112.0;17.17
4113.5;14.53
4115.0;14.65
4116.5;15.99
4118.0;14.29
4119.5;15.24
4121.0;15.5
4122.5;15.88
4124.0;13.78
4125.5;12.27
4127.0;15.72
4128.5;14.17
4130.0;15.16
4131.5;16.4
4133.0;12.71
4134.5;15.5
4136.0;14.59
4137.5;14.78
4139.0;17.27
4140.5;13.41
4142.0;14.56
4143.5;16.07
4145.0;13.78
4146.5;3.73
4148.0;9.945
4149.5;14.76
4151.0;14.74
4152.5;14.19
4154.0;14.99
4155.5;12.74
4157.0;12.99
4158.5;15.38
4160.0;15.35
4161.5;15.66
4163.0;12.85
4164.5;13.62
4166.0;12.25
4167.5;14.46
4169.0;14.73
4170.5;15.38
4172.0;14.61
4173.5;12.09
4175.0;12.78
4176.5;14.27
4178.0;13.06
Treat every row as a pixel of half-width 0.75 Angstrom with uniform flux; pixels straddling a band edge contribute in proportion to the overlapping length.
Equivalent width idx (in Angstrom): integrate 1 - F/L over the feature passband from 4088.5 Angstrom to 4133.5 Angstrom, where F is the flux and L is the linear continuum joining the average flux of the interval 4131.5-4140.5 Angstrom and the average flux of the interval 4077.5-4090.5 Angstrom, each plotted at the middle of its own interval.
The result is 2.1 Angstrom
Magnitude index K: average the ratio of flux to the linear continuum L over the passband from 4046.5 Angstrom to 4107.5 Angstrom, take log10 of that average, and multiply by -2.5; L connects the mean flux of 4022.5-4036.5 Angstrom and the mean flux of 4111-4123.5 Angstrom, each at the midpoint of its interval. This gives 0.05 mag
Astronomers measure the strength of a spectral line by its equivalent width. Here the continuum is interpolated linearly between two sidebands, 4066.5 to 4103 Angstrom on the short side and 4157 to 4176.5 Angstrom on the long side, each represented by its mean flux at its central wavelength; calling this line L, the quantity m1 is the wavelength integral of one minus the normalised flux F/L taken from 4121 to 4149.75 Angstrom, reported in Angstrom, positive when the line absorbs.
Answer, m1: 0.7 Angstrom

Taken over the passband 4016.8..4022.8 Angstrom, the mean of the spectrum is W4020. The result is 15.3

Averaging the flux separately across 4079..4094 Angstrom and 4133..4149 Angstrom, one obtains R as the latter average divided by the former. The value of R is 0.9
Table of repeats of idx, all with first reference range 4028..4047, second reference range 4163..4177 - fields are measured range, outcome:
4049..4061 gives -0.2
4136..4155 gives 0.6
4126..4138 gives -0.6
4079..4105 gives -0.4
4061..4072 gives 0.6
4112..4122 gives -0.6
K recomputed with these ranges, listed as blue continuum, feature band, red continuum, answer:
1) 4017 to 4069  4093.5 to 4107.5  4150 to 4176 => 0.03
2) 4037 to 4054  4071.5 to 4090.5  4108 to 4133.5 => -0.01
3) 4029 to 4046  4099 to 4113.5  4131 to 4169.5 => 0.00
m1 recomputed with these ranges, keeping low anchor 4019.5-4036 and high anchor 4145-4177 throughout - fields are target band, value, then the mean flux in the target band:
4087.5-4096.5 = -0.6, 15.4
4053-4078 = 0.5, 14.4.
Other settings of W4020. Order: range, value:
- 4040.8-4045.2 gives 15.5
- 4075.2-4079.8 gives 14.4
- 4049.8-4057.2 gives 15.7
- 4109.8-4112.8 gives 16.1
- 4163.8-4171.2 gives 14.1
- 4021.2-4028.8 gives 15.1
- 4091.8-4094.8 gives 15.2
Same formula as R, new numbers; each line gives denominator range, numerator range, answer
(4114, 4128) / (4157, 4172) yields 0.97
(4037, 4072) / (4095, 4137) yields 0.98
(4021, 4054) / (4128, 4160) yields 0.92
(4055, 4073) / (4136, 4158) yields 0.94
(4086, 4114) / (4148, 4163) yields 0.97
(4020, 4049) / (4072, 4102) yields 0.97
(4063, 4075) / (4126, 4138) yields 1.06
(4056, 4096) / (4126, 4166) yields 0.94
